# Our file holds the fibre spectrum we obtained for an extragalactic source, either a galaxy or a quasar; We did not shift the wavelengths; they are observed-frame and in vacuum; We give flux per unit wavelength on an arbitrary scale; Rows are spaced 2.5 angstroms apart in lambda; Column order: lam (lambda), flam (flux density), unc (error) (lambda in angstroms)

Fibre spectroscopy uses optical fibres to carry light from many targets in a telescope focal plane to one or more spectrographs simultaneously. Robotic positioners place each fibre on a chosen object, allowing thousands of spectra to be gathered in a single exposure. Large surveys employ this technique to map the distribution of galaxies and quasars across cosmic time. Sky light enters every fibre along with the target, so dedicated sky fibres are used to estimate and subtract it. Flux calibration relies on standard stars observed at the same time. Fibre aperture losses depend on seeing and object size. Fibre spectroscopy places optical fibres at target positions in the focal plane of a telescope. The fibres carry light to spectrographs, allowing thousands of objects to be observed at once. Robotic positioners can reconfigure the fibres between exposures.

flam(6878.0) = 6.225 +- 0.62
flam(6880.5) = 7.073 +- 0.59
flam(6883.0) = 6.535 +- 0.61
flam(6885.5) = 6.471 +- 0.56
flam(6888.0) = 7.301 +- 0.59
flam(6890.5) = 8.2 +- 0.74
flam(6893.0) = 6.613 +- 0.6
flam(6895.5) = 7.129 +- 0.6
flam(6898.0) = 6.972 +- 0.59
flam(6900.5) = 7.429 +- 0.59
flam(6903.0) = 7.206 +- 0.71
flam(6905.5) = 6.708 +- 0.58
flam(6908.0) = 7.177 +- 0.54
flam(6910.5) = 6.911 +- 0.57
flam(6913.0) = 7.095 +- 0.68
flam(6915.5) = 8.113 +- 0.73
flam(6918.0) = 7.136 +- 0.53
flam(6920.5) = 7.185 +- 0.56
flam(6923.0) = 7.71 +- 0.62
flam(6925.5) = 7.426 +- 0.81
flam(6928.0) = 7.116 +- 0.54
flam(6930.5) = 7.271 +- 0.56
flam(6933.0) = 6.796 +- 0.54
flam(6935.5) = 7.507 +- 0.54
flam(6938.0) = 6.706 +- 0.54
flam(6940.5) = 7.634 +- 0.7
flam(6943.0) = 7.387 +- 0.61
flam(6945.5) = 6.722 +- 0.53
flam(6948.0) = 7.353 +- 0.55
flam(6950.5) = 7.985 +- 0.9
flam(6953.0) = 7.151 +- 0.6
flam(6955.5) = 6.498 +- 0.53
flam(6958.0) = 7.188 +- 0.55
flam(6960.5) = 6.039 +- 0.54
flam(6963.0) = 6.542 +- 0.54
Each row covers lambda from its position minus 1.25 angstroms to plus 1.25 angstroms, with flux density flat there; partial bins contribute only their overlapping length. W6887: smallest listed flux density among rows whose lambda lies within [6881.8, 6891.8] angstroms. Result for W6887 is 6.471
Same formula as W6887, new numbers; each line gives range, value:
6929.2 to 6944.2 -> 6.706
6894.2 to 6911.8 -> 6.708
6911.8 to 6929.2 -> 7.095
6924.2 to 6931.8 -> 7.116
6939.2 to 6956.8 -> 6.498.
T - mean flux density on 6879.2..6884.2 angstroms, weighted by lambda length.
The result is 6.8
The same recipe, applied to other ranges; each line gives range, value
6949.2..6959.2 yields 7.21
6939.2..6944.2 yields 7.5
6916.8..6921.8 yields 7.17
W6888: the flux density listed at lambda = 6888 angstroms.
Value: 7.301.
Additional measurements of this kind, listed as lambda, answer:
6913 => 7.095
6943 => 7.387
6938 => 6.706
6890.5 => 8.2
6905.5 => 6.708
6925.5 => 7.426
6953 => 7.151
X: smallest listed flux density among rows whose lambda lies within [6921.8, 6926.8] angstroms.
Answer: 7.426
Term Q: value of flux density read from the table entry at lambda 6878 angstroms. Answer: 6.225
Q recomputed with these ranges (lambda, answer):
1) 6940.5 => 7.634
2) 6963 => 6.542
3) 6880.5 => 7.073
